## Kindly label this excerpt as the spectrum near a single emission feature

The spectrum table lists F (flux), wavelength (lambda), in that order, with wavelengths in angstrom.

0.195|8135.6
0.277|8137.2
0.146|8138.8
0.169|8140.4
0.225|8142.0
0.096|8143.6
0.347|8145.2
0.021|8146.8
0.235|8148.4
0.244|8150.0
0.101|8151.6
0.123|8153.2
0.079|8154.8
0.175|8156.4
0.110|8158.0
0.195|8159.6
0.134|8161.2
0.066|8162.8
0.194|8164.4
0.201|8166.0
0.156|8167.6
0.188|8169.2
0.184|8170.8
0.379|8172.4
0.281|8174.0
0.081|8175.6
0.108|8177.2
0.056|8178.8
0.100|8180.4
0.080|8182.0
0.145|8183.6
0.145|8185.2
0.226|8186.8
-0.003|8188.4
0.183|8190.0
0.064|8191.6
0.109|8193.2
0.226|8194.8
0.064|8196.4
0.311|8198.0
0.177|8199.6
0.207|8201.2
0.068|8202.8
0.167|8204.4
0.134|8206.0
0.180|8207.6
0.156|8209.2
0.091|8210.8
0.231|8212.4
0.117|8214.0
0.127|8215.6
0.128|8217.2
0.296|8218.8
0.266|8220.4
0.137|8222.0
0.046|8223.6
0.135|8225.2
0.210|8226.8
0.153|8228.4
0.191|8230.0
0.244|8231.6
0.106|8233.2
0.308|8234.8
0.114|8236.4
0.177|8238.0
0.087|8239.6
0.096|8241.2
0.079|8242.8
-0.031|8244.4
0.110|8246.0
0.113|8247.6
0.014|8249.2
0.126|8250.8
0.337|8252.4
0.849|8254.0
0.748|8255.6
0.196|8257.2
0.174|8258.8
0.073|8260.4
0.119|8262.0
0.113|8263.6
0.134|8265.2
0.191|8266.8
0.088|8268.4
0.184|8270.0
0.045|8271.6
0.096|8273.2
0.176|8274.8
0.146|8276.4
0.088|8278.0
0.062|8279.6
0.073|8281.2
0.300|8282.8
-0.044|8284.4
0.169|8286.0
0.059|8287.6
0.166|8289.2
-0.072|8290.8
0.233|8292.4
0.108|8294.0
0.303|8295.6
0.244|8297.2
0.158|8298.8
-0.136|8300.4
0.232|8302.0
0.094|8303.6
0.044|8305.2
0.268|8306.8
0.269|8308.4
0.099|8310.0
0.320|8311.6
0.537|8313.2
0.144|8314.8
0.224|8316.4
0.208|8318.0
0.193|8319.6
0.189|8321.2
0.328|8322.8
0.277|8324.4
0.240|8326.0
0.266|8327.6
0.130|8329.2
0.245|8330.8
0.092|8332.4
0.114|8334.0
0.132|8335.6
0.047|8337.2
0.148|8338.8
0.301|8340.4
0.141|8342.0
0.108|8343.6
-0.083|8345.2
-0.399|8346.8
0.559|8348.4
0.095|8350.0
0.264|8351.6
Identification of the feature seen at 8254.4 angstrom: H-gamma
